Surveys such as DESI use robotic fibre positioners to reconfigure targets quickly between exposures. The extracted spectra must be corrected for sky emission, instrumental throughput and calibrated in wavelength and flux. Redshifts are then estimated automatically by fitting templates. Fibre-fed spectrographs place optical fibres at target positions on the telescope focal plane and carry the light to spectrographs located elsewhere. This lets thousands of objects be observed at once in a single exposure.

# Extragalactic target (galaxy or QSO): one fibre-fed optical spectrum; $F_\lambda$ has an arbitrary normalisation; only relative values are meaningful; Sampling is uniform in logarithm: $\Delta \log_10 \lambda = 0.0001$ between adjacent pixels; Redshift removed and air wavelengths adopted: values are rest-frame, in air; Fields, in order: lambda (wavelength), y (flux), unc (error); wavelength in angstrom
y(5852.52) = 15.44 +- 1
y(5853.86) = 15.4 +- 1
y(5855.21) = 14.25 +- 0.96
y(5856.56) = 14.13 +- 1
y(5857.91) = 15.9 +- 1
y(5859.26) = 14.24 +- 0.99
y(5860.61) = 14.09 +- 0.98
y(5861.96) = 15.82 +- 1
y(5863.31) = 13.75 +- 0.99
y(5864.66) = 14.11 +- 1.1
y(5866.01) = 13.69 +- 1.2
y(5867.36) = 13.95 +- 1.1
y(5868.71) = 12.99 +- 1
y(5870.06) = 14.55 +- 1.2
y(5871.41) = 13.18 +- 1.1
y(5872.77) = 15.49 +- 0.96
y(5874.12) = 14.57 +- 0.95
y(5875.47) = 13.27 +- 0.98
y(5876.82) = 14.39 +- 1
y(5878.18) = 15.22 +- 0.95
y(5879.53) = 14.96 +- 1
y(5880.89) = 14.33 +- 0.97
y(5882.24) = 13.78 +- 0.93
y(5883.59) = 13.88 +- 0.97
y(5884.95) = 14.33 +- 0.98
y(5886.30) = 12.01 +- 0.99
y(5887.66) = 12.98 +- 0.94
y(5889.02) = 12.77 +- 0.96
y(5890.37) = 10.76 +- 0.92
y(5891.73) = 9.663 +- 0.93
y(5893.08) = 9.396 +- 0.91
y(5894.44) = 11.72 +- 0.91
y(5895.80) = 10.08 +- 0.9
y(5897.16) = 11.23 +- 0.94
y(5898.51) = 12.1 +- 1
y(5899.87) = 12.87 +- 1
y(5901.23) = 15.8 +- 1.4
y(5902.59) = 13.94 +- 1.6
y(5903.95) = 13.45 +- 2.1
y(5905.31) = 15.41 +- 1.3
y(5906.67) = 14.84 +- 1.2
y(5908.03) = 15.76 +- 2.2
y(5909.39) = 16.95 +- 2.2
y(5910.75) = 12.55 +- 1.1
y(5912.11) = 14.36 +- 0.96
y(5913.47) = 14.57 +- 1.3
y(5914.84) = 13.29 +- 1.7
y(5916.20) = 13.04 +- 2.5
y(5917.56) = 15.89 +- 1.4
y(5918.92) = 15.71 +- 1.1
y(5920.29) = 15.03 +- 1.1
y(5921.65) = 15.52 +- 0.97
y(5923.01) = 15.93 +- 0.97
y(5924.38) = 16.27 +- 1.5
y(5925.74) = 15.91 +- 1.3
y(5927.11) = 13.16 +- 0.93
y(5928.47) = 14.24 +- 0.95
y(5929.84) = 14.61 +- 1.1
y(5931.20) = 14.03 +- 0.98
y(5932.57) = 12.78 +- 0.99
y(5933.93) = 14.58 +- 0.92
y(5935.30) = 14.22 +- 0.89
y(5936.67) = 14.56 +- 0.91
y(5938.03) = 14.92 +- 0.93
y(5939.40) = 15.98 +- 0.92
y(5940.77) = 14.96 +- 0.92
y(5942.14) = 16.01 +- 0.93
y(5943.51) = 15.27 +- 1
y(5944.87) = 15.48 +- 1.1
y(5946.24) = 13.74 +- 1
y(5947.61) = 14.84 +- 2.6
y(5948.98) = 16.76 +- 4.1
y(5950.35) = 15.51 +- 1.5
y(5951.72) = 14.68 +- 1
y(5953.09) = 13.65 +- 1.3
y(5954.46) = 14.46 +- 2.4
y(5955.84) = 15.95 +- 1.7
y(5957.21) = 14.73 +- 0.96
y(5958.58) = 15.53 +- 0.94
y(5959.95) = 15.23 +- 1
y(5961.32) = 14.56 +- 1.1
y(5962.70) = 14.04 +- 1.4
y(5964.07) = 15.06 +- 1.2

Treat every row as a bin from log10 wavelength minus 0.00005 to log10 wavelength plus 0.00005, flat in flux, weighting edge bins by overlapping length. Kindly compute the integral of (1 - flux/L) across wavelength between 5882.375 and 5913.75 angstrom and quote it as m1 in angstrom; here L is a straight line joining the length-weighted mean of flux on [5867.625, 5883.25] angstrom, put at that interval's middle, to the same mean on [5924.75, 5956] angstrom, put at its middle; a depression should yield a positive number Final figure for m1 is 2.9 angstrom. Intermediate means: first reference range 14.2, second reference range 14.8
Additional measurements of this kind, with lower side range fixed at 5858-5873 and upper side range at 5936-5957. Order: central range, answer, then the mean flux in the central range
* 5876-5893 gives 1.51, 13.1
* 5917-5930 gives -0.35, 15.2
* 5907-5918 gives 0.14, 14.5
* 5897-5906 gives 0.57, 13.7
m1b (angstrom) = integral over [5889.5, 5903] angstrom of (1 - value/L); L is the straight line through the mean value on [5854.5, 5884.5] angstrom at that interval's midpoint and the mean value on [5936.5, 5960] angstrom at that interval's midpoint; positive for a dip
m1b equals 2.6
